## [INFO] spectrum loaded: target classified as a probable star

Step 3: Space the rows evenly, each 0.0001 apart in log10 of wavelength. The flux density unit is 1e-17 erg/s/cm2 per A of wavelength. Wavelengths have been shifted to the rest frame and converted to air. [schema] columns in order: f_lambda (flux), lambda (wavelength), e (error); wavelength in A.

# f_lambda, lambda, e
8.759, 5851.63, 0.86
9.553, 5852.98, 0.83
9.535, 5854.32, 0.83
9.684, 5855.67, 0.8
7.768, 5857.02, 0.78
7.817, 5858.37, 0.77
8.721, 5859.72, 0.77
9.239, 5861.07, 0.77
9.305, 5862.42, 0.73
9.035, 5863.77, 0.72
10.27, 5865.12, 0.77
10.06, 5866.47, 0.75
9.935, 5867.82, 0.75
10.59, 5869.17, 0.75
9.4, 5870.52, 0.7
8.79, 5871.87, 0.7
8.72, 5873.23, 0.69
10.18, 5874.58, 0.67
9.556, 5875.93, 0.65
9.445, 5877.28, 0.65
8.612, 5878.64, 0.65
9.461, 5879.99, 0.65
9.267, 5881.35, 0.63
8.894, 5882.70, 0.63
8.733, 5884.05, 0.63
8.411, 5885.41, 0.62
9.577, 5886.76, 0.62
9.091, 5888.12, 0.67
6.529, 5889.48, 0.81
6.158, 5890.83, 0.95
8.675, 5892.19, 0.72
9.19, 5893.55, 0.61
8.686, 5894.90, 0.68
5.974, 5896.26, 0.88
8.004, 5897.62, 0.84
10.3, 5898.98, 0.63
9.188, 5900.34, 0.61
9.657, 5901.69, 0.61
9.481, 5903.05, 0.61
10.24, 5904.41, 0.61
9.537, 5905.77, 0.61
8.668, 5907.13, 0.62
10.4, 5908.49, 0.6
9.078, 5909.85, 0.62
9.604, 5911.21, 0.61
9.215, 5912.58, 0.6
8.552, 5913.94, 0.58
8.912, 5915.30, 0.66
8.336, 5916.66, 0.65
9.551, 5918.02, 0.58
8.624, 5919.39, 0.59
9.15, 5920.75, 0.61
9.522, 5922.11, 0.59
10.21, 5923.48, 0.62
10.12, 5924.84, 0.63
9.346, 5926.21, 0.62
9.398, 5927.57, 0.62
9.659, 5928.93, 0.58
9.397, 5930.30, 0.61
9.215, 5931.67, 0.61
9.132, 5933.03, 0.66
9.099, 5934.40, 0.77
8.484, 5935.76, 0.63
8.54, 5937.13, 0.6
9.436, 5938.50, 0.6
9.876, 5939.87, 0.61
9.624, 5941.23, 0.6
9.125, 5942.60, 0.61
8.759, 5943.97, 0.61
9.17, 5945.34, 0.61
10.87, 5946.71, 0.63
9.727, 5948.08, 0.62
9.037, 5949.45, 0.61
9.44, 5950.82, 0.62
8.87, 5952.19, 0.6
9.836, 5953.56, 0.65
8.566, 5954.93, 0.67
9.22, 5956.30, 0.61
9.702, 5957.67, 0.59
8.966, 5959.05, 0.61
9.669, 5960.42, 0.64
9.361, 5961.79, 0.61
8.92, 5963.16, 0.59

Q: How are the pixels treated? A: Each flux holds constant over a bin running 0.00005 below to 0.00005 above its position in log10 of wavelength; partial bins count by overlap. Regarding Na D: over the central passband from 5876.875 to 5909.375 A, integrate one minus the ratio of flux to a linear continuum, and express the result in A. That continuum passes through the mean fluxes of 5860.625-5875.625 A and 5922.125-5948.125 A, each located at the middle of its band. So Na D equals 2.4 A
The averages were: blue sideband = 9.6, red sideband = 9.42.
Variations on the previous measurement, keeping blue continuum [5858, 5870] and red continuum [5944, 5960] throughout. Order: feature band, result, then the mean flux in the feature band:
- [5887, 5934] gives 2.0 A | 9.03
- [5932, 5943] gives 0.3 A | 9.17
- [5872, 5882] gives 0.2 A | 9.28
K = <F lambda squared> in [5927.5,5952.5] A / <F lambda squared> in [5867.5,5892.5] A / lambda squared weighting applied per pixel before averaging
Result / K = 1.1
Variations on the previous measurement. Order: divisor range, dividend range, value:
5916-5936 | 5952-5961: 1.01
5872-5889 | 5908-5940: 1.03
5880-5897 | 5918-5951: 1.15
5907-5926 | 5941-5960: 1.02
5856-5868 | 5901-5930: 1.05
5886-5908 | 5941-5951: 1.11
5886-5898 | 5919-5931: 1.20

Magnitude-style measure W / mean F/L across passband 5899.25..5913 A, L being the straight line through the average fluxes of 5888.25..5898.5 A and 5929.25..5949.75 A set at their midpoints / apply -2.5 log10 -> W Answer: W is -0.17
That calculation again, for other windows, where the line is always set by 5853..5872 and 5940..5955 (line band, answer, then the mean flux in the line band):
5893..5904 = 0.06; 8.85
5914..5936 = 0.02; 9.26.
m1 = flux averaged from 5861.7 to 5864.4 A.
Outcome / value 9.17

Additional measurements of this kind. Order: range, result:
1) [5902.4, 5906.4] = 9.76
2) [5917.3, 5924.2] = 9.41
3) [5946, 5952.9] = 9.59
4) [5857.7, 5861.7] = 8.58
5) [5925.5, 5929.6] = 9.48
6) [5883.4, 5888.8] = 8.94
